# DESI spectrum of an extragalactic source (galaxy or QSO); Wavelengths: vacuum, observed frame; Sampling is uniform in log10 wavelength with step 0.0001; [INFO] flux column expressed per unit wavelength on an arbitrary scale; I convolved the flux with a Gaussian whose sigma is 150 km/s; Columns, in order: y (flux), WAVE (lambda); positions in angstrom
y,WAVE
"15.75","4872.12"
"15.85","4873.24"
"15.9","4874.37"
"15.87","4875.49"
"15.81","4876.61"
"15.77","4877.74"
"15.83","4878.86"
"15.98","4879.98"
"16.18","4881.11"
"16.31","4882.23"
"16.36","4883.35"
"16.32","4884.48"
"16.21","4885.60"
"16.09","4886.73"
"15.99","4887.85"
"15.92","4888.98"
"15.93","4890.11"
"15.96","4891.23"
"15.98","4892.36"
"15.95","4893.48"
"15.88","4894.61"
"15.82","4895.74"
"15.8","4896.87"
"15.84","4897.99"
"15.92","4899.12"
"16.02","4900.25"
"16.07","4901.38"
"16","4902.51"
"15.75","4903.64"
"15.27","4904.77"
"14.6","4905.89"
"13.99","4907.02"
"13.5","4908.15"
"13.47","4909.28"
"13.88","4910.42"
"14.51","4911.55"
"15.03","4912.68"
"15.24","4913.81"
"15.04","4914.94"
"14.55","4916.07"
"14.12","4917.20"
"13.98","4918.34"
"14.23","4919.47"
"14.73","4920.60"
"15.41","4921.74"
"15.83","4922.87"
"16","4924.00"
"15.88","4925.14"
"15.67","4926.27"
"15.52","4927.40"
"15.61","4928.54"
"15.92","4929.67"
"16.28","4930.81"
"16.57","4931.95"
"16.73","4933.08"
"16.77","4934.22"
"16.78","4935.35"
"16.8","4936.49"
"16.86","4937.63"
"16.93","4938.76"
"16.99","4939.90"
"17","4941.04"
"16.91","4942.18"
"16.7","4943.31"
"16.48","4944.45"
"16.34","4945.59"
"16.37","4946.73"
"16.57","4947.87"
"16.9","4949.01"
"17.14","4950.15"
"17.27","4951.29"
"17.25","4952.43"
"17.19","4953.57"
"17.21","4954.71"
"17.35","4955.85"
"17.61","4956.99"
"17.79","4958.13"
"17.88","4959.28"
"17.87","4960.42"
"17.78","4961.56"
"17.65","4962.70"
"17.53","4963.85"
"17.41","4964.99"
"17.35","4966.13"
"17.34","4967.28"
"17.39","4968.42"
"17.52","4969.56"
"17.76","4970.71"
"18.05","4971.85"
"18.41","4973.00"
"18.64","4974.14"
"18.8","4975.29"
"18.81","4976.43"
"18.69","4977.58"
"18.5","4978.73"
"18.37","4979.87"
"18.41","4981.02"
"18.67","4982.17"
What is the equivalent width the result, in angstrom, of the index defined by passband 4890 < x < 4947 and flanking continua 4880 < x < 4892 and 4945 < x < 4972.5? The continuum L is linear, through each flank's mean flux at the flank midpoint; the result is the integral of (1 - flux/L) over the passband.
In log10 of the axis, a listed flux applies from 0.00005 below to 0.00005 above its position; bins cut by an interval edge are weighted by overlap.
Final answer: 3.4 angstrom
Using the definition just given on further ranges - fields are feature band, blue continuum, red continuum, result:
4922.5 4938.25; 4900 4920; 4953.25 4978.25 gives -0.4 angstrom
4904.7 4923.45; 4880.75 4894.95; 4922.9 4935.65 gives 1.8 angstrom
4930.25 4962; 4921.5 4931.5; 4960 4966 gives -0.4 angstrom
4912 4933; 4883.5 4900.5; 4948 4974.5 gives 1.7 angstrom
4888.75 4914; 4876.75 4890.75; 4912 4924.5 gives 0.3 angstrom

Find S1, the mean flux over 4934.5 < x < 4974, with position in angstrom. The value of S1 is 17.3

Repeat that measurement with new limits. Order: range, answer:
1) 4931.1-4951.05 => 16.8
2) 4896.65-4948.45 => 15.7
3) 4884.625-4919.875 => 15.3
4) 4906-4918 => 14.3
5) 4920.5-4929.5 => 15.6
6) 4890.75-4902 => 15.9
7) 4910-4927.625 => 15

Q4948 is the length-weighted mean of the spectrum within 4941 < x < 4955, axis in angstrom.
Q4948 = 16.9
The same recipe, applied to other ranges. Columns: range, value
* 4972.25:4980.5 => 18.6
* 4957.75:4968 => 17.6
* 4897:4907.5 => 15.5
